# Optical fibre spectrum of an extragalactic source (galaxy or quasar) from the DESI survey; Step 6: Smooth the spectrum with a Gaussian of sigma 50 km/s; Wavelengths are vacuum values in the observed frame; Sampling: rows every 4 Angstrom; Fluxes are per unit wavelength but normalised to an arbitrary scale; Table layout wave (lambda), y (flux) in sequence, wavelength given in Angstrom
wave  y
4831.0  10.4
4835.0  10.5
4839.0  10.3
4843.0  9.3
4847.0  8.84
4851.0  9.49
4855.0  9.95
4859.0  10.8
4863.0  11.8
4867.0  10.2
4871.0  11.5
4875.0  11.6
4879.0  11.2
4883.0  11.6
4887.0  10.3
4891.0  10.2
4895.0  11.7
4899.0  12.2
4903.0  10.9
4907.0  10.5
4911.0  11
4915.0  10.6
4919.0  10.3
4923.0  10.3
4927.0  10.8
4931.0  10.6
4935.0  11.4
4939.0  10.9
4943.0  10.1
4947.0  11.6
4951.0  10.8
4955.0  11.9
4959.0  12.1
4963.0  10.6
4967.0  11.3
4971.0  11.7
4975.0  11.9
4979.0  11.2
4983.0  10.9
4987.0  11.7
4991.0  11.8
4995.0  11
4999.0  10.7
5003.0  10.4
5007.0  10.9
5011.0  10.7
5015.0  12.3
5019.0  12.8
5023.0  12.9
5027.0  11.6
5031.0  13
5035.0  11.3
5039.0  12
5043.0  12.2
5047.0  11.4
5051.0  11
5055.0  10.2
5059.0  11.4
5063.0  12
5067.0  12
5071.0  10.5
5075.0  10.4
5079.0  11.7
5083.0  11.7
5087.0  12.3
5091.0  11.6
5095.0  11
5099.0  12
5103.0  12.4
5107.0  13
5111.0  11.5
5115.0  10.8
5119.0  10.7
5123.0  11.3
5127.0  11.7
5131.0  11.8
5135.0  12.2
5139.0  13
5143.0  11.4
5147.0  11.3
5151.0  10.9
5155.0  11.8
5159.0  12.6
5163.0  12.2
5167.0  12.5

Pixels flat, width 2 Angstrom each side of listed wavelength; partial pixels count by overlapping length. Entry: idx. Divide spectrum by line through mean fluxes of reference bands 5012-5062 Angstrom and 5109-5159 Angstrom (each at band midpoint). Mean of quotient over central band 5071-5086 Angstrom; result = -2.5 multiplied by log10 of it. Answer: 0.05 mag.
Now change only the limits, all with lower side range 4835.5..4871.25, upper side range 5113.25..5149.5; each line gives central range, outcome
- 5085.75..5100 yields -0.03 mag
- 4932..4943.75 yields -0.02 mag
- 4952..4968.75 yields -0.07 mag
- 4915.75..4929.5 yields 0.01 mag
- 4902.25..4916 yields -0.03 mag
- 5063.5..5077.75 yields 0.02 mag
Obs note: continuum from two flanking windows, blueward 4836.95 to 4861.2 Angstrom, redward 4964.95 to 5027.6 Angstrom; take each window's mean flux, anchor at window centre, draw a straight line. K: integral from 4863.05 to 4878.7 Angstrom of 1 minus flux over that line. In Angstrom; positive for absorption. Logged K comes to -1.8 Angstrom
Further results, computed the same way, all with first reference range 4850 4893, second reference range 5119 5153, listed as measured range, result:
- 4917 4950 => 0.8 Angstrom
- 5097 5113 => -0.9 Angstrom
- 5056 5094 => 0.0 Angstrom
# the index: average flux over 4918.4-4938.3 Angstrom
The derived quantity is 10.7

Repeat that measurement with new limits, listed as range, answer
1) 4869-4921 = 11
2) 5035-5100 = 11.4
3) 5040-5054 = 11.5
